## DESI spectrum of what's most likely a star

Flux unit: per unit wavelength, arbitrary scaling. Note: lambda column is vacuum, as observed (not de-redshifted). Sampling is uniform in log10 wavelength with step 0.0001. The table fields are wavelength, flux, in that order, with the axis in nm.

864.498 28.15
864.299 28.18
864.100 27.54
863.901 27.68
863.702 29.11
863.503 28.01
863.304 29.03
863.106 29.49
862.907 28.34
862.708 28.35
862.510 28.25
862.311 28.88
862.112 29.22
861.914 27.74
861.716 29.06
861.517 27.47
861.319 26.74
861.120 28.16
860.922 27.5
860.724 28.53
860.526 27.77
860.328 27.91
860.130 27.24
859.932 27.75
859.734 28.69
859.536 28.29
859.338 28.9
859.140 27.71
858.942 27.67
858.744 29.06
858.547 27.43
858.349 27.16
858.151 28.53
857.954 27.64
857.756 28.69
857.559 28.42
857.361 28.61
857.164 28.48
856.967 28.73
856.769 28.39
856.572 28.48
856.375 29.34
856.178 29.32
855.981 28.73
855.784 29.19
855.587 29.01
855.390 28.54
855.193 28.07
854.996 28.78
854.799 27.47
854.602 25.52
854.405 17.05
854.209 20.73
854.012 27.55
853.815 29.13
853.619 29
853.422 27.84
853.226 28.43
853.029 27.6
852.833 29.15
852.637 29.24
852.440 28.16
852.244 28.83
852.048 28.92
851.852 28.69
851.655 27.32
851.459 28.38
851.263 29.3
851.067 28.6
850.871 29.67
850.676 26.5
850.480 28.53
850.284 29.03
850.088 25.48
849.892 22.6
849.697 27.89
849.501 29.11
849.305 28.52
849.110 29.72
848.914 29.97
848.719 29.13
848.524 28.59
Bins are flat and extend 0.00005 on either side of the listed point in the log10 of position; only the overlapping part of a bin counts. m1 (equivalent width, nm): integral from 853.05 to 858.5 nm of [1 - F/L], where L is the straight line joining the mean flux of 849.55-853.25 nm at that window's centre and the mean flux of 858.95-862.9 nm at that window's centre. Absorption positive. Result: 0.08 nm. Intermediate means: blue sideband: 28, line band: 27.7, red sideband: 28.1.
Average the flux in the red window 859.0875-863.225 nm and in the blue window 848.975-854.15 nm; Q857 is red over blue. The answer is 1.00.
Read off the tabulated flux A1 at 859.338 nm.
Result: 28.9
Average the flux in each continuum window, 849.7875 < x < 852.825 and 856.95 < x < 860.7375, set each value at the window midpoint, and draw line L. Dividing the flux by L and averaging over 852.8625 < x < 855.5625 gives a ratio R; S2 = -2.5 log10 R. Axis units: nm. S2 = 0.05 mag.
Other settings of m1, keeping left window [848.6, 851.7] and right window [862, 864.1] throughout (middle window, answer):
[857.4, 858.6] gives 0.02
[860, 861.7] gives 0.05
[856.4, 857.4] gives -0.01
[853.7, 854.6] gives 0.14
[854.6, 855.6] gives 0.01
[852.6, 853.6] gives -0.01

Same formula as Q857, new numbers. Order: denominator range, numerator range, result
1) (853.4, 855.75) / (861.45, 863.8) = 1.08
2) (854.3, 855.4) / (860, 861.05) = 1.08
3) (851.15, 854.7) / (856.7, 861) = 1.03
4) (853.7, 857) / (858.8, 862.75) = 1.03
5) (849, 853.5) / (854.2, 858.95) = 0.98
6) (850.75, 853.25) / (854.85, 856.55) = 1.01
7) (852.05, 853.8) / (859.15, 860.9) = 0.98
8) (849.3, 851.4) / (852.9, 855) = 0.95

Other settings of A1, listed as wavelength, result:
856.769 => 28.39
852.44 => 28.16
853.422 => 27.84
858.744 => 29.06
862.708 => 28.35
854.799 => 27.47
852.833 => 29.15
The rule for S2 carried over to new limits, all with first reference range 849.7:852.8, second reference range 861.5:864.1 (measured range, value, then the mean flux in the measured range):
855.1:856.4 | -0.03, 28.9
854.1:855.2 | 0.16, 24.3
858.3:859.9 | 0.01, 28.1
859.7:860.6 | 0.02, 27.8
